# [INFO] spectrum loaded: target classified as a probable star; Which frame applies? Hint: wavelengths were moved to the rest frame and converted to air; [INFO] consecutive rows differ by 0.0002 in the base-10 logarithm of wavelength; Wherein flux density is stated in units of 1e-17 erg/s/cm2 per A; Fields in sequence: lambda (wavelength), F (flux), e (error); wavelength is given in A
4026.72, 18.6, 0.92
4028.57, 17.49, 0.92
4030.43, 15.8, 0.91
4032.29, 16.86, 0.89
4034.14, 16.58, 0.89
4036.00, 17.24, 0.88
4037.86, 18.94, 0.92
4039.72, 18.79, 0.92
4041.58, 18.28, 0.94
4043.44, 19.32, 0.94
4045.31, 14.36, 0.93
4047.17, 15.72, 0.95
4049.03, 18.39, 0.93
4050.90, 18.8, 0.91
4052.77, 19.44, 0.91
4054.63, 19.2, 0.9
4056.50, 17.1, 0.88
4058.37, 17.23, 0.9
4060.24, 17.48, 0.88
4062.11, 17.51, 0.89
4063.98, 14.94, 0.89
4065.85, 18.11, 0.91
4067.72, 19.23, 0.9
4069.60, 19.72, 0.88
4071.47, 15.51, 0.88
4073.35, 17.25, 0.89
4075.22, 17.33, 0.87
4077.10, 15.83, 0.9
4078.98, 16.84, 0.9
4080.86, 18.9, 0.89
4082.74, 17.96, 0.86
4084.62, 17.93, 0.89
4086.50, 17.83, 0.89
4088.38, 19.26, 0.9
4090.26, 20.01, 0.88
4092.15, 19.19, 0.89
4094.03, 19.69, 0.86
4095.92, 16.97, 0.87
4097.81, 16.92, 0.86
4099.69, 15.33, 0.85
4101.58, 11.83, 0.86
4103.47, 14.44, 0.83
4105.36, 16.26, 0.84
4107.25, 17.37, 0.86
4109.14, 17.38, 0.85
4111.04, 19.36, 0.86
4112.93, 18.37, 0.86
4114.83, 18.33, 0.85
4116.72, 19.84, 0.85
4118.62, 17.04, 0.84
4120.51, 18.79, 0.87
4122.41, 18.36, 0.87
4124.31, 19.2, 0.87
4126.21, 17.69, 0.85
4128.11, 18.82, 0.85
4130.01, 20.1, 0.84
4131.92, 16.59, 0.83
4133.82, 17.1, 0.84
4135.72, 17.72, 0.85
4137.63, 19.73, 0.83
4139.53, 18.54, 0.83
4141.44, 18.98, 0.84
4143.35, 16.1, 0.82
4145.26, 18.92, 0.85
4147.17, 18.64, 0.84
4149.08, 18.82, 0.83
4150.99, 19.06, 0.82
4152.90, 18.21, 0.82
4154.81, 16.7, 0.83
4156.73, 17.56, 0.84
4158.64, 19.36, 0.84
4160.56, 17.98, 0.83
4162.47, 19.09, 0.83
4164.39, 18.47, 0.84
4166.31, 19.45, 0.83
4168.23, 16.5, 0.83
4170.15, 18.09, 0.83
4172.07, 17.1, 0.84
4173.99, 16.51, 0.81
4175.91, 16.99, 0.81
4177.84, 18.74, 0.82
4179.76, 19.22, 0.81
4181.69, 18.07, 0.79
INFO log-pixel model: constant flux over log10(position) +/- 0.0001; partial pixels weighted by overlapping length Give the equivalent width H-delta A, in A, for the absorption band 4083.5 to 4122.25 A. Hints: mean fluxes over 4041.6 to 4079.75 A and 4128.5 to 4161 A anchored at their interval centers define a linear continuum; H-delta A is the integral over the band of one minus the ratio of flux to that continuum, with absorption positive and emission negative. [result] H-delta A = 0.53 A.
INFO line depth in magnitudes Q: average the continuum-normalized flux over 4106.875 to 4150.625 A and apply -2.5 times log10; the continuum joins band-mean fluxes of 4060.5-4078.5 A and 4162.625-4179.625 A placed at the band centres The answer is -0.04 mag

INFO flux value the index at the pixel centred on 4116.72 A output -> 19.84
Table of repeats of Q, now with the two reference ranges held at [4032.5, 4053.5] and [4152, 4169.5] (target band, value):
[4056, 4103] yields 0.03 mag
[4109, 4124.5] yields -0.03 mag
